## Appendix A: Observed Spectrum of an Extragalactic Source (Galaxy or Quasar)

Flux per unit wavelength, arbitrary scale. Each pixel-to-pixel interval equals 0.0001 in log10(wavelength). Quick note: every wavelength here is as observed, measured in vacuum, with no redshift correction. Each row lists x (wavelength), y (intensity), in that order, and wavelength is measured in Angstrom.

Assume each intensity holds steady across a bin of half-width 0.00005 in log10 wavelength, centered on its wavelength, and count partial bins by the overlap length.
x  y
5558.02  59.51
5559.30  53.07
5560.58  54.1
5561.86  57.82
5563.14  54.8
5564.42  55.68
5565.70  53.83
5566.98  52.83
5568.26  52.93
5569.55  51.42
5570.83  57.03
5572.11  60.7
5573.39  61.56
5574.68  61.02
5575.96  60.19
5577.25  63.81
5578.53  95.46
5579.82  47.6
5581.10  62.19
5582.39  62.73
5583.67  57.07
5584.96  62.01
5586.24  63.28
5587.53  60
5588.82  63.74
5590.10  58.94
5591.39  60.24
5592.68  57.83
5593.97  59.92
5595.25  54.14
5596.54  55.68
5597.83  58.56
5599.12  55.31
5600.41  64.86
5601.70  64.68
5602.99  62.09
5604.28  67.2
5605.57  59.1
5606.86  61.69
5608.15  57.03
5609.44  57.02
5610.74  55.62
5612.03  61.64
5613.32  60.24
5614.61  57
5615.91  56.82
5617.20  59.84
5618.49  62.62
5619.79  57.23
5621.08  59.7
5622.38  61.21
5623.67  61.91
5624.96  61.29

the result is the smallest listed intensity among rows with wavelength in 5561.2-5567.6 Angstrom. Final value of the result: 52.83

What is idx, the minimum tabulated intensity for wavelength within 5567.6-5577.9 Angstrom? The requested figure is 51.42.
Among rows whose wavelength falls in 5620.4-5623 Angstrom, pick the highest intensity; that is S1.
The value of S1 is 61.21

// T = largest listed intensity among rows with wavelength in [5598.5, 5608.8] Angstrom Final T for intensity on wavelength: 67.2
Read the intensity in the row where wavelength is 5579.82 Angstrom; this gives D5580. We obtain 47.6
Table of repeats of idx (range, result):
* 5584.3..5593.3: 57.83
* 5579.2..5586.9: 47.6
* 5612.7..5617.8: 56.82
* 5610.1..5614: 55.62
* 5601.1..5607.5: 59.1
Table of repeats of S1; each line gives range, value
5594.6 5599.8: 58.56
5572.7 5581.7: 95.46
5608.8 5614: 61.64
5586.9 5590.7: 63.74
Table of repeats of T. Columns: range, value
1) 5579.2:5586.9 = 63.28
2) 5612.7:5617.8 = 60.24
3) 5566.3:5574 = 61.56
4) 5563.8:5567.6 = 55.68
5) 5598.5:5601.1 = 64.86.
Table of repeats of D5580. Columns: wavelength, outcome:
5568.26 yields 52.93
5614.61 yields 57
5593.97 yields 59.92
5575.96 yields 60.19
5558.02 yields 59.51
